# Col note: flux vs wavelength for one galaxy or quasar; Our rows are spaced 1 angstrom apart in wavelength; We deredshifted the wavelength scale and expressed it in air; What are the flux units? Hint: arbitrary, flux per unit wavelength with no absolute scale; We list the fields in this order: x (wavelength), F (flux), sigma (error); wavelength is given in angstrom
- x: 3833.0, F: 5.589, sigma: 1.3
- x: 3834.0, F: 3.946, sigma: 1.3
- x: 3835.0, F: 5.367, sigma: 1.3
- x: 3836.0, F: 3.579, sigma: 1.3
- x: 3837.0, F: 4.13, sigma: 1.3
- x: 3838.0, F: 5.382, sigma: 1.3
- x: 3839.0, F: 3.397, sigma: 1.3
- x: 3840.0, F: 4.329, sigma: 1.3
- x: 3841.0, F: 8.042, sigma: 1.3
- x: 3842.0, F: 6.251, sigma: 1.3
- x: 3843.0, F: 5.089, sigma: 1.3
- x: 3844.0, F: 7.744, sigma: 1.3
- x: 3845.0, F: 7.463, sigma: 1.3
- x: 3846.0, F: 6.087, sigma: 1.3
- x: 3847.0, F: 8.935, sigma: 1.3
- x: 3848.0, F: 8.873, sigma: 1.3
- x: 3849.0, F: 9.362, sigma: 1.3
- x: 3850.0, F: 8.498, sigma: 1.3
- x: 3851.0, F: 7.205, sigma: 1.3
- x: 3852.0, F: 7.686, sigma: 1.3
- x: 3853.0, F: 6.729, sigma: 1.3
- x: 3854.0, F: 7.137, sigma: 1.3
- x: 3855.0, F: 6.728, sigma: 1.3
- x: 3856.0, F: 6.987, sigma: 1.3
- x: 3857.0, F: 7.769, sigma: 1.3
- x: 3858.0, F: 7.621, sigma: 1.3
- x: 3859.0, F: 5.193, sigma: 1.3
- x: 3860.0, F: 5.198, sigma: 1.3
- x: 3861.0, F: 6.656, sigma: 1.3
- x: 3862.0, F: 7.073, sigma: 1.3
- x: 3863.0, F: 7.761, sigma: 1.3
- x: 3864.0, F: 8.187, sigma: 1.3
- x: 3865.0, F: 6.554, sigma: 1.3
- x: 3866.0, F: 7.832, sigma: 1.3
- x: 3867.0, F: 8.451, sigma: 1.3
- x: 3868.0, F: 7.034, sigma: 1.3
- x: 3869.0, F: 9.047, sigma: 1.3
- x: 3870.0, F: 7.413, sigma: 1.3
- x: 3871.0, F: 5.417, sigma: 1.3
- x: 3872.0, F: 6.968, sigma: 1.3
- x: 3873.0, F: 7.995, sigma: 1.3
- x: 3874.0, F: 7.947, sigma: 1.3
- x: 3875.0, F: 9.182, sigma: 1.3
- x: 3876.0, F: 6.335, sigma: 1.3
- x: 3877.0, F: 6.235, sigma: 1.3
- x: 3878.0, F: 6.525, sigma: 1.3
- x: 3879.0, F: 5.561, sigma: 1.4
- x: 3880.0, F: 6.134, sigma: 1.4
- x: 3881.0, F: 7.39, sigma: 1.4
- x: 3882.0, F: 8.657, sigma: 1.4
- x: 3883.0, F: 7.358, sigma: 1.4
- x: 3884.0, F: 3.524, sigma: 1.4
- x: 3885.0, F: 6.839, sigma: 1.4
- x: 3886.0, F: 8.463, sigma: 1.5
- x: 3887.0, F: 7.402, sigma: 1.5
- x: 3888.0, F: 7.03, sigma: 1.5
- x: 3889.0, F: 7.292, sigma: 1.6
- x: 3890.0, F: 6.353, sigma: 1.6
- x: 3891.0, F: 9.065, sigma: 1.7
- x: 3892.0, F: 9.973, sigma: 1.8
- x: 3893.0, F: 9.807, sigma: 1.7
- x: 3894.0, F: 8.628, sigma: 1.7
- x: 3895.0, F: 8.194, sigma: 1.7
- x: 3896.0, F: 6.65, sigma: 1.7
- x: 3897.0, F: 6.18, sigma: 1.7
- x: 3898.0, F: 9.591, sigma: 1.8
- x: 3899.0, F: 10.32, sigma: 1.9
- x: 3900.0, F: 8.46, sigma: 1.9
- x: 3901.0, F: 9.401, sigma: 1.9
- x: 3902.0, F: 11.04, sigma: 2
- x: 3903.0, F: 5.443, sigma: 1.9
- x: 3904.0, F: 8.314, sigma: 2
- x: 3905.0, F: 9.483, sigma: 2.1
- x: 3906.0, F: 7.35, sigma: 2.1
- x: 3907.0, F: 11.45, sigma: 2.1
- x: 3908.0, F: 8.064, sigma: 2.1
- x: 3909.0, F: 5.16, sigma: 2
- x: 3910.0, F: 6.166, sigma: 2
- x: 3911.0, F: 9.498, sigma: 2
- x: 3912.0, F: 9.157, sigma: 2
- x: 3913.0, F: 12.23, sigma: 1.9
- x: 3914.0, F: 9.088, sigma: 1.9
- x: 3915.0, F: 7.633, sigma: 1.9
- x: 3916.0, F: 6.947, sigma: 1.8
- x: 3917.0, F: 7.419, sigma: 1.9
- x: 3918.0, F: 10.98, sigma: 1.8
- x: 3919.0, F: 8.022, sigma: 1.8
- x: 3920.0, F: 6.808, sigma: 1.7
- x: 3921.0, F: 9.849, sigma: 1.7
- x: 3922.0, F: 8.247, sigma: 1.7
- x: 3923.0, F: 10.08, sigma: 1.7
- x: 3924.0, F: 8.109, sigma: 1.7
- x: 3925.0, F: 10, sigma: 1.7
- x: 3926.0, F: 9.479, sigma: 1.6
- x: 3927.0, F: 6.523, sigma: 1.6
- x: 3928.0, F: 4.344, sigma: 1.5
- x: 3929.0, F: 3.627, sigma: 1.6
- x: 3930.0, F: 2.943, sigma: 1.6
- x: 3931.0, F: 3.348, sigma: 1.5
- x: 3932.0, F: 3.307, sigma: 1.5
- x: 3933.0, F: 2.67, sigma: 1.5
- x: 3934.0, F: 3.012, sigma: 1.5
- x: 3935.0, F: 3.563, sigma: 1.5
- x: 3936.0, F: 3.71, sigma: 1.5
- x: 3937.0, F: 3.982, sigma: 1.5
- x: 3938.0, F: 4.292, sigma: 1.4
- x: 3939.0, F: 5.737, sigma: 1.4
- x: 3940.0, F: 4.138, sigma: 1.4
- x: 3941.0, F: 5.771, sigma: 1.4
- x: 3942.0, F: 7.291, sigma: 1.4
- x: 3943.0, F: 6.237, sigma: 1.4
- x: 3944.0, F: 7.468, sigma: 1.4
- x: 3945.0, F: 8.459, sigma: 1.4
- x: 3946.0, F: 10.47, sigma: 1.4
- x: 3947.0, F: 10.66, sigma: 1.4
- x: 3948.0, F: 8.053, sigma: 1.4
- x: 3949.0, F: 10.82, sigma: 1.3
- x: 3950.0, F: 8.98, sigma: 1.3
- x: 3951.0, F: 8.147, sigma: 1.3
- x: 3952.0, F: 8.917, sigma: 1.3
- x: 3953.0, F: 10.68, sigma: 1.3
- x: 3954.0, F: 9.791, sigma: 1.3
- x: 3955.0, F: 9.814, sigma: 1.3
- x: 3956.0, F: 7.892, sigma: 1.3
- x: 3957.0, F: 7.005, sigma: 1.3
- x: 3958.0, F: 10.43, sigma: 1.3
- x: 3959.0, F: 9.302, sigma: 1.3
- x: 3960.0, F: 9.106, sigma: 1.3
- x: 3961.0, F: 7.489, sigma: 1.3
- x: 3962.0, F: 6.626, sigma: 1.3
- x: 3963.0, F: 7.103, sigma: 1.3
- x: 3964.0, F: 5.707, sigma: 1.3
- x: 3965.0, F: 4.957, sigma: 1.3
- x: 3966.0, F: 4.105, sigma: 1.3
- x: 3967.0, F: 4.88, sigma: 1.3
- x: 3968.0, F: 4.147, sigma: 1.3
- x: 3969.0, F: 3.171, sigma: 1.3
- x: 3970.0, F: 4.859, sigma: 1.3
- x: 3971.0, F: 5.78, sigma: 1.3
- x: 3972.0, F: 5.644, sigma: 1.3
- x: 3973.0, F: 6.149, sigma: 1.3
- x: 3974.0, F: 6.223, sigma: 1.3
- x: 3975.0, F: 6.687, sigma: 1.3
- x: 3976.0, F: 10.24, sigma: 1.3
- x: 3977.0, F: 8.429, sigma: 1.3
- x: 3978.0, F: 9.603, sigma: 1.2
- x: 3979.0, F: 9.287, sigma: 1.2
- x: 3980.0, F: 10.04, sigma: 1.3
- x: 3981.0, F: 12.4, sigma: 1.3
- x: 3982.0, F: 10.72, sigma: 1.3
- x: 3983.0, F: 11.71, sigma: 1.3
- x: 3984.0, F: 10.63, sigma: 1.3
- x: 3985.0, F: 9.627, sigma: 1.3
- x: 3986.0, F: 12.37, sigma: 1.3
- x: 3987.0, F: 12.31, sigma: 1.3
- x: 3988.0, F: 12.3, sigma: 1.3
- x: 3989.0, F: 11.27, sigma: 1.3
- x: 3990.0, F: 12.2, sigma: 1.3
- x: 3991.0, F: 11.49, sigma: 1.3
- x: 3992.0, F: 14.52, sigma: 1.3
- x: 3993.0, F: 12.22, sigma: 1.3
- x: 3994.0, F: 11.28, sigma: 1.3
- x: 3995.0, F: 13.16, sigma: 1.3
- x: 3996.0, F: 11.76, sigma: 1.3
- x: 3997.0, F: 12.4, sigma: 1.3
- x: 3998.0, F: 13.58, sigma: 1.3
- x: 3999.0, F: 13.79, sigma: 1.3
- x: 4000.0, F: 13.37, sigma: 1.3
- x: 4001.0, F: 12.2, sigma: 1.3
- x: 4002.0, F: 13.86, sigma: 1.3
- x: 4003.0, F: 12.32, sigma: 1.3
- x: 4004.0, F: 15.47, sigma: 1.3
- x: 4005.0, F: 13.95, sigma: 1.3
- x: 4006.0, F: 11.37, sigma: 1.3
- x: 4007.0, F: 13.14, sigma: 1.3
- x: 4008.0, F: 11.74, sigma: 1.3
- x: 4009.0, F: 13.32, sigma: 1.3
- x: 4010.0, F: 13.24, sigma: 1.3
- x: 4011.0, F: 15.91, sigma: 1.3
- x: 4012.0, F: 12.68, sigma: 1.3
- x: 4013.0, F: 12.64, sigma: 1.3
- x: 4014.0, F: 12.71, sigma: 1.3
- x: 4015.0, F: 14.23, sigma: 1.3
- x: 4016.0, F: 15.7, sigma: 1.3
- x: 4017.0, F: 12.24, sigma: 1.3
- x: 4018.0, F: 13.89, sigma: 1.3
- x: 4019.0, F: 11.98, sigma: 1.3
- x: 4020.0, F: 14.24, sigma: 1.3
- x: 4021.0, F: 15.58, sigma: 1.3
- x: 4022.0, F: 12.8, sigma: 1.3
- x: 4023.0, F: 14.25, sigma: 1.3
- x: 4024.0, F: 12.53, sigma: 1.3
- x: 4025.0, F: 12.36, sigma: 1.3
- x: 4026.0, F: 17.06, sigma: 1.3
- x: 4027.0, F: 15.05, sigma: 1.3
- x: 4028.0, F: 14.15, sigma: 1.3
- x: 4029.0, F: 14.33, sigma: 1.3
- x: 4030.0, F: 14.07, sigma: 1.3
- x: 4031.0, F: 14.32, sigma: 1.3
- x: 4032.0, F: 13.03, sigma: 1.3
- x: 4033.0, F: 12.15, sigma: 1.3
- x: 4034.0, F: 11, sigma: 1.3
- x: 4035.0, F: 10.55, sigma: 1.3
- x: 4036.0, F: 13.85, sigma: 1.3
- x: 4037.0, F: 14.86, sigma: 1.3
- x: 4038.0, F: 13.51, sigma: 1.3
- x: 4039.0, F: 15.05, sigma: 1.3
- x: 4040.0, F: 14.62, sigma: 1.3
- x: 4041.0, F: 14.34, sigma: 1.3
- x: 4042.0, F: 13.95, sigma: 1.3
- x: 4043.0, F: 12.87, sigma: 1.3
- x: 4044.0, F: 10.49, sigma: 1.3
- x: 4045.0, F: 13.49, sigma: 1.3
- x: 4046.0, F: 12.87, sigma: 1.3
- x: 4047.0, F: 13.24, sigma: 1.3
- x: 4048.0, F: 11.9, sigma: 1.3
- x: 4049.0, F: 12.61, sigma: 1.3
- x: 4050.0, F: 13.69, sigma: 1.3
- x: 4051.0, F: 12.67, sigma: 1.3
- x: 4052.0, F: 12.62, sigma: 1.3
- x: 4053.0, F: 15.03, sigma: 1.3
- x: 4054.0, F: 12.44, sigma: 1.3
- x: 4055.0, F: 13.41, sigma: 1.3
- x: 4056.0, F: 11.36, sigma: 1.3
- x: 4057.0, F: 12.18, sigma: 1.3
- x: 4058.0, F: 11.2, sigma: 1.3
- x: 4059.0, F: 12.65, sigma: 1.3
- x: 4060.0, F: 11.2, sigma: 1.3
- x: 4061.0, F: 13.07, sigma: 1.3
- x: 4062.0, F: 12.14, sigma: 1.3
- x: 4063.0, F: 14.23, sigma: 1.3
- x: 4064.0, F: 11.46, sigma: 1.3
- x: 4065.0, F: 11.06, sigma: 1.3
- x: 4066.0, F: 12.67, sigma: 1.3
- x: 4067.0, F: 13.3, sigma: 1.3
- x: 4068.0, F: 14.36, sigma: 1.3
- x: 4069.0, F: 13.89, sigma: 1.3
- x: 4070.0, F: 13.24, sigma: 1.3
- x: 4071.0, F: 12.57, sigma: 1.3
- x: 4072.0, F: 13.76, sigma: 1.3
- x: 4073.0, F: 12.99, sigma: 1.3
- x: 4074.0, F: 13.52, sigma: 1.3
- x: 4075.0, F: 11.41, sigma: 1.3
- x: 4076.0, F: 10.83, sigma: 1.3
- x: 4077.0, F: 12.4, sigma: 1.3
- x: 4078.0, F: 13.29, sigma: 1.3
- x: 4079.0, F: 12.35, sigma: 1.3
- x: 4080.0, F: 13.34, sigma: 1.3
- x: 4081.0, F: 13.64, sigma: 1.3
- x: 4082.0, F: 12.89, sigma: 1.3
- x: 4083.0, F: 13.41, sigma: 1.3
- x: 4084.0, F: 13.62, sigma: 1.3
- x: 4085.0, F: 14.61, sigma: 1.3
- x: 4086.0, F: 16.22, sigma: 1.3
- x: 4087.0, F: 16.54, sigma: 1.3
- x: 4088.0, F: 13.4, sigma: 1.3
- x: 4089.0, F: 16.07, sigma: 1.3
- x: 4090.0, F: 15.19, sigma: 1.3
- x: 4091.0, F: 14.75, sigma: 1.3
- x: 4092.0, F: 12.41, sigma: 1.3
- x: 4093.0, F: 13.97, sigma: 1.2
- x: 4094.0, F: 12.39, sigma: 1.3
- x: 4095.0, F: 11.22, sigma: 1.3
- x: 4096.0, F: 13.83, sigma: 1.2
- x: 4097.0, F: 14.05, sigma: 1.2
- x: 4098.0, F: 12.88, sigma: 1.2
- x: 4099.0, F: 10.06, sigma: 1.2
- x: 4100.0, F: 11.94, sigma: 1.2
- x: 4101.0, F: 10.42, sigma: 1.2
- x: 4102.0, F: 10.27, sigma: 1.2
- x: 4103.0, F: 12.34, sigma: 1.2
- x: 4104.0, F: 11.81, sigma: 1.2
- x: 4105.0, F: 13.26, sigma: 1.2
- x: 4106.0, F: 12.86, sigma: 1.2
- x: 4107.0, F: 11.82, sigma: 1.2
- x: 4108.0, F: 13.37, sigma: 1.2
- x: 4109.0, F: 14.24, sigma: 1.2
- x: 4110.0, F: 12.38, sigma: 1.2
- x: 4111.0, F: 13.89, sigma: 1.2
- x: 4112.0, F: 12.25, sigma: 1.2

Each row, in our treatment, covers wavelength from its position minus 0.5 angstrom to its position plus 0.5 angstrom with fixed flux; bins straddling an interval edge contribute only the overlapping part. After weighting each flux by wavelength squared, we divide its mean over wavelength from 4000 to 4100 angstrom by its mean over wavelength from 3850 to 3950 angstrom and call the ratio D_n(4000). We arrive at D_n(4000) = 1.95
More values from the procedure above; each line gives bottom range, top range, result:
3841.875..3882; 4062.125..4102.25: 2.03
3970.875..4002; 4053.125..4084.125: 1.22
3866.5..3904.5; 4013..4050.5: 1.89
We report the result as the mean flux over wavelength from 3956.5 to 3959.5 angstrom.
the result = 8.91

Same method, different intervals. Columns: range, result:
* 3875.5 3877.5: 6.29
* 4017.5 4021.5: 13.9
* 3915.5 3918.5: 8.45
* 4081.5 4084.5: 13.3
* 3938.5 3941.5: 5.22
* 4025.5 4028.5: 15.4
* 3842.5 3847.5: 7.06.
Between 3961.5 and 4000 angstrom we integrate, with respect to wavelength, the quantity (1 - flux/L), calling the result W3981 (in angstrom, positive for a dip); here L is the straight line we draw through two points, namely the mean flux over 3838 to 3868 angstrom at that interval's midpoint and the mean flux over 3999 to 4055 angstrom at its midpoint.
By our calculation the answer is 8.1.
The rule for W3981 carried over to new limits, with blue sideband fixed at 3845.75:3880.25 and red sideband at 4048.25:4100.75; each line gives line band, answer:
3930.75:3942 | 6.3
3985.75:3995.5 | -1.4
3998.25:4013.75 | -2.9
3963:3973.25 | 5.2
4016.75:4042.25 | -4.0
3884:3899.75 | 0.2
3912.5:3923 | 0.0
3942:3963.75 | 2.4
